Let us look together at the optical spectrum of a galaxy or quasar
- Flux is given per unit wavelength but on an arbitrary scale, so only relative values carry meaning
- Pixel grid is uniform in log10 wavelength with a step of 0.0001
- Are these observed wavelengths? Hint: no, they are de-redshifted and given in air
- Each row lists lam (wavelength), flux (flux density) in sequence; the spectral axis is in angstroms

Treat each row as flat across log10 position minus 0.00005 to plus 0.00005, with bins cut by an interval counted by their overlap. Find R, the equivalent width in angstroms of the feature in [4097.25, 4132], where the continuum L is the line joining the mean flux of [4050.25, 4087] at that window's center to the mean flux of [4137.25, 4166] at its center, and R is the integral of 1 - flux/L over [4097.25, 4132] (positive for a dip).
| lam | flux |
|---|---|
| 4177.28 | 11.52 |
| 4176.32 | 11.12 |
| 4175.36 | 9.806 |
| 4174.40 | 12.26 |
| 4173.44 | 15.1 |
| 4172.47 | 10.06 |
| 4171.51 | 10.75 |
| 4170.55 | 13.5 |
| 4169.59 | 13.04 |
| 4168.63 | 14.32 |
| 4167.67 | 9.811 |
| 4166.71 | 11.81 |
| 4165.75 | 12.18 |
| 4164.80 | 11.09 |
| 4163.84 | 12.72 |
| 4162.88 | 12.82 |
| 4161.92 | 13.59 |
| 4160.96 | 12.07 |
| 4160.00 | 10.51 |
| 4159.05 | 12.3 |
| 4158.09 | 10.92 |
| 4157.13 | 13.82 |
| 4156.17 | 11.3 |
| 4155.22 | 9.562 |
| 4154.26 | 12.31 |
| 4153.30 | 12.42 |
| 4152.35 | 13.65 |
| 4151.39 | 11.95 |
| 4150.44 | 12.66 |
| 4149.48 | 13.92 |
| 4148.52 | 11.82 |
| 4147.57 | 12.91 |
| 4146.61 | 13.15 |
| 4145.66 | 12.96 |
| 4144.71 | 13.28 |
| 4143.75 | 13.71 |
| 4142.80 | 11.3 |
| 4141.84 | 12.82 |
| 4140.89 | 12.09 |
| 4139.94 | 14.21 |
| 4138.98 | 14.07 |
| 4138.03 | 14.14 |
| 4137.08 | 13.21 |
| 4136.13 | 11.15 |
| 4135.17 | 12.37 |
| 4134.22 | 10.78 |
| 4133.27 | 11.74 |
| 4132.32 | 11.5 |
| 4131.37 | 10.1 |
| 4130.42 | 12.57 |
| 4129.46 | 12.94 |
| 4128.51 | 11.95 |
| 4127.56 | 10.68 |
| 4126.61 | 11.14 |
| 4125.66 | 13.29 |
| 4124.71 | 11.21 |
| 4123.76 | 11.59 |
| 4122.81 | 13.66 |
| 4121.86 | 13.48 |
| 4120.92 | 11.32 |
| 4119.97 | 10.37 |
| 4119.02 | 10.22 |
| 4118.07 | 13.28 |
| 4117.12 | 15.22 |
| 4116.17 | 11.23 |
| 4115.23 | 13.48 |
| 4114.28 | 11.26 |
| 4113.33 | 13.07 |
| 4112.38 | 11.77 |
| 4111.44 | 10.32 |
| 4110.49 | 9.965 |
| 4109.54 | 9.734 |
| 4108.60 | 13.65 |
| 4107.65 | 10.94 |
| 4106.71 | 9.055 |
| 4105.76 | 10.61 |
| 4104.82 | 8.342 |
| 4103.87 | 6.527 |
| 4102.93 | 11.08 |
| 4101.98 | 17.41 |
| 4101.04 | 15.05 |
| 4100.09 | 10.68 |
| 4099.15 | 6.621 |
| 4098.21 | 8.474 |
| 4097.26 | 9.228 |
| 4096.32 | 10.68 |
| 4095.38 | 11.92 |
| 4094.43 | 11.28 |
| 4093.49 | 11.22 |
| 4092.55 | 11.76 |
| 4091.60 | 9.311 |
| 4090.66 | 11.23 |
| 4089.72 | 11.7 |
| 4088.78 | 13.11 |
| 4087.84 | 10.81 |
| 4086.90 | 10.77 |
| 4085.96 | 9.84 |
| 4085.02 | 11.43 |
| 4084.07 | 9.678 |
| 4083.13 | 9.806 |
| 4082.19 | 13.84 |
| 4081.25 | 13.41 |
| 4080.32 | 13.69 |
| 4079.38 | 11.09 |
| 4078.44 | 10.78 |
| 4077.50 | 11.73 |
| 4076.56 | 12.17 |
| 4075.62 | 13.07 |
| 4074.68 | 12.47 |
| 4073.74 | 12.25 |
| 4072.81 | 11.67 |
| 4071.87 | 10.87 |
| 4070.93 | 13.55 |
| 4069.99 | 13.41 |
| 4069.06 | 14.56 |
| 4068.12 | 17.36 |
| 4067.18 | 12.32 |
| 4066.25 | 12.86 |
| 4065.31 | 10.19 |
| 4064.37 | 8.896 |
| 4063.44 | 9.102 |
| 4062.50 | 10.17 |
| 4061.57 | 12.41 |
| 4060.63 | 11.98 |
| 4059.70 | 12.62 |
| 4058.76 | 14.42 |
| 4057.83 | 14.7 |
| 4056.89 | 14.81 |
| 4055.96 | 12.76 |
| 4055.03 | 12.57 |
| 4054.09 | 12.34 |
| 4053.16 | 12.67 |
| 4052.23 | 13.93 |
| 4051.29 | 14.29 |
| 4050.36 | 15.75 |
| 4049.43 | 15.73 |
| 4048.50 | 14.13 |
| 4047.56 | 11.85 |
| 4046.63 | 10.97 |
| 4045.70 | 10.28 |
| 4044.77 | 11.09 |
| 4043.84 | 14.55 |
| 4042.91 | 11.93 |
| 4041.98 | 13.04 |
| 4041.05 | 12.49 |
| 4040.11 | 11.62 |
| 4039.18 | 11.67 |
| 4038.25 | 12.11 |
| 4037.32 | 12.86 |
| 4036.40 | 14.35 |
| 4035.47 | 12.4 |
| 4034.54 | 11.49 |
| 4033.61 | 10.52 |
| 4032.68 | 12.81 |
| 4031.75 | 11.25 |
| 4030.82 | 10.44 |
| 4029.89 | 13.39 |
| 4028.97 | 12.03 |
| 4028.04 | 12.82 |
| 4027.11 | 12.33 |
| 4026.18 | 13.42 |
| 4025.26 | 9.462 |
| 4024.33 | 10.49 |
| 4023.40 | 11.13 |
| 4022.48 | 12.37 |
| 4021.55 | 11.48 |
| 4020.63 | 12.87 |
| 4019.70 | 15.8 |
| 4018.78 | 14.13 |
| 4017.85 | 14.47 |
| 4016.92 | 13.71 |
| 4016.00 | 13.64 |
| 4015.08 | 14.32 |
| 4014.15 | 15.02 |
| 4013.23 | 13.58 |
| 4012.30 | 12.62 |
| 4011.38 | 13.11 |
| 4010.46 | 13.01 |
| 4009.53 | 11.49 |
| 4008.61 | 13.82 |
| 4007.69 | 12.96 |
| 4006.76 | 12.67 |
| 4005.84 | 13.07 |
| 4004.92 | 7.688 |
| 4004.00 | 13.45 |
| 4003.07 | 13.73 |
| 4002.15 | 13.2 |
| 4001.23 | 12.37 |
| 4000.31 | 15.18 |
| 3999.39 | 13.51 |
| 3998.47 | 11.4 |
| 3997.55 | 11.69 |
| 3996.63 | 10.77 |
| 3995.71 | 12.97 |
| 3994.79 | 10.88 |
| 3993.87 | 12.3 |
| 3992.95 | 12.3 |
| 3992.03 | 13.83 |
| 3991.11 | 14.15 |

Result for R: 2.9 angstroms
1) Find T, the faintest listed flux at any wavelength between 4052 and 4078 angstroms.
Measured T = 8.896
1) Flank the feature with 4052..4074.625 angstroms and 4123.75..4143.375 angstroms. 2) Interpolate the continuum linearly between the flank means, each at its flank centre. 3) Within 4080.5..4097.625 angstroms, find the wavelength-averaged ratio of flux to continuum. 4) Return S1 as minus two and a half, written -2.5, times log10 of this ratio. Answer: 0.11 mag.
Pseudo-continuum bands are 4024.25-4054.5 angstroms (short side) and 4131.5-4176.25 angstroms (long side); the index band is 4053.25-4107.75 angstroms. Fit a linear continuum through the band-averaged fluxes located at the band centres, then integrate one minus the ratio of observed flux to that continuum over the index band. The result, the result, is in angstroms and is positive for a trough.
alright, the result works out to 3.2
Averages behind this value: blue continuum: 12.5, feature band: 11.7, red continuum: 12.3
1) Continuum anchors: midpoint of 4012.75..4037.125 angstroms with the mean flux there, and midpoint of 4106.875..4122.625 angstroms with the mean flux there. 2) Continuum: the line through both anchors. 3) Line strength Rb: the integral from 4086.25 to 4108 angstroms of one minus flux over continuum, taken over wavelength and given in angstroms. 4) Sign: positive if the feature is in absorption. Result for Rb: 2.2 angstroms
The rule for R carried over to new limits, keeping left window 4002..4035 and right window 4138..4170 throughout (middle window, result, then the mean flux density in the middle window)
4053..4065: 0.3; 12.2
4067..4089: 0.6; 12.2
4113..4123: 0.1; 12.4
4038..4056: -0.3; 12.8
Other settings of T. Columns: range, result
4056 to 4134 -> 6.527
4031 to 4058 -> 10.28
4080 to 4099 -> 8.474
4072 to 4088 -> 9.678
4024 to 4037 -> 9.462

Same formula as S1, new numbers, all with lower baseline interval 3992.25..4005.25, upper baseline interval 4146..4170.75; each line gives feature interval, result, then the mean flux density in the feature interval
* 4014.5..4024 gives -0.089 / 13.4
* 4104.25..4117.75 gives 0.091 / 11.3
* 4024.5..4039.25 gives 0.022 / 12.1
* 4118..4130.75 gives 0.034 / 11.9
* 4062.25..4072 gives 0.010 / 12.2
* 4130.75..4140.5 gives -0.002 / 12.3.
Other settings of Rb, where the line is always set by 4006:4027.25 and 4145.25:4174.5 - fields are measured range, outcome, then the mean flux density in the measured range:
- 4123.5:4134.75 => 0.73 angstroms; 11.6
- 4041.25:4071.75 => -0.11 angstroms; 12.8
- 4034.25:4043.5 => 0.30 angstroms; 12.4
